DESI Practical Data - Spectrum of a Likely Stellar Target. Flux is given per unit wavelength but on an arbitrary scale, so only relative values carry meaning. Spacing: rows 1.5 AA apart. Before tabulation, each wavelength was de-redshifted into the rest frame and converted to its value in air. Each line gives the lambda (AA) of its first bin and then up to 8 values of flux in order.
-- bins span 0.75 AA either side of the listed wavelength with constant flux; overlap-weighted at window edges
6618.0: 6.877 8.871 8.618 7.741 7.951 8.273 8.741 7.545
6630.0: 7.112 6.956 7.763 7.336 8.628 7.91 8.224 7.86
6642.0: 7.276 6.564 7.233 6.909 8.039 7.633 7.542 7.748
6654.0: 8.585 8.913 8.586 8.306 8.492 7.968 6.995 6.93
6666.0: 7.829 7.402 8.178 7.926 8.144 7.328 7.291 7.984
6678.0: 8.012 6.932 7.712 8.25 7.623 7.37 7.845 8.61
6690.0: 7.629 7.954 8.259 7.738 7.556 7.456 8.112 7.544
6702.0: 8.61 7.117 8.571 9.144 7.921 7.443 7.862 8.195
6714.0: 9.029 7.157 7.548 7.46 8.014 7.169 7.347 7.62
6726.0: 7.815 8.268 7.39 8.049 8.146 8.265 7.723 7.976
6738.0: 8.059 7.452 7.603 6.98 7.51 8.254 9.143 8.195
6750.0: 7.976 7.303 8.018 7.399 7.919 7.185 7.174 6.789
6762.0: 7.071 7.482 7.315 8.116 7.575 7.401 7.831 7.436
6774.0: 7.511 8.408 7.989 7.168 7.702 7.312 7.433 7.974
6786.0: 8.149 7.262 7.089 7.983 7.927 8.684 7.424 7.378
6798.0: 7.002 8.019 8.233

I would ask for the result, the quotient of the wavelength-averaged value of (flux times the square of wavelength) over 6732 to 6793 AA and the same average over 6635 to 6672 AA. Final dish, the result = 1.0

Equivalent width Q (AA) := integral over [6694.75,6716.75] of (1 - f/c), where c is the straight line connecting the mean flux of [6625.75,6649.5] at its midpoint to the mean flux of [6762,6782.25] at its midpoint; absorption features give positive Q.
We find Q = -1.0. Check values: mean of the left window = 7.62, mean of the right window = 7.61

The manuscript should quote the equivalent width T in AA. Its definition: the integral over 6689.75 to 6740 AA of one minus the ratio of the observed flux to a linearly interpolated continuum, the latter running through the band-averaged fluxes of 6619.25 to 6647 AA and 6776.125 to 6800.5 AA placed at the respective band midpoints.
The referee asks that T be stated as -1.10 AA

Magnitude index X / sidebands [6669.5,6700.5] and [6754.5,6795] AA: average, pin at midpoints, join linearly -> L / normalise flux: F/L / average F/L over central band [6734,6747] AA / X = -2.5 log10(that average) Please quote -0.02 mag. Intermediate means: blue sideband 7.78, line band 7.79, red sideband 7.6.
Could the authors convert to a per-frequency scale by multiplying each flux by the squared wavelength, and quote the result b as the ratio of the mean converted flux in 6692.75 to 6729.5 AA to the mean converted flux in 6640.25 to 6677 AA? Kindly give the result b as 1.0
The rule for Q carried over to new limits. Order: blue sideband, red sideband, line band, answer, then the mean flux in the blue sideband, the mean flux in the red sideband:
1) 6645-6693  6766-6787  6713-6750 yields -0.4 AA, 7.83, 7.7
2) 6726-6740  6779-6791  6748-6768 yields 0.6 AA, 7.93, 7.6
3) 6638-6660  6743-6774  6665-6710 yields -0.4 AA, 7.84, 7.65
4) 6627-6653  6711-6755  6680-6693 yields -0.3 AA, 7.58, 7.83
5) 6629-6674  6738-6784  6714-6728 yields 0.0 AA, 7.75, 7.63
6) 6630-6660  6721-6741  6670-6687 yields 0.2 AA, 7.79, 7.79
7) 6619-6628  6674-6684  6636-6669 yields 0.8 AA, 8.33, 7.68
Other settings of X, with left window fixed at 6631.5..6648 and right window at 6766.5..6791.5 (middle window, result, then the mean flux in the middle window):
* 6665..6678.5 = -0.03 mag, 7.77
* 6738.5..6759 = -0.02 mag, 7.75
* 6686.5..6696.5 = -0.05 mag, 7.95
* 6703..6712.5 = -0.06 mag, 8.05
